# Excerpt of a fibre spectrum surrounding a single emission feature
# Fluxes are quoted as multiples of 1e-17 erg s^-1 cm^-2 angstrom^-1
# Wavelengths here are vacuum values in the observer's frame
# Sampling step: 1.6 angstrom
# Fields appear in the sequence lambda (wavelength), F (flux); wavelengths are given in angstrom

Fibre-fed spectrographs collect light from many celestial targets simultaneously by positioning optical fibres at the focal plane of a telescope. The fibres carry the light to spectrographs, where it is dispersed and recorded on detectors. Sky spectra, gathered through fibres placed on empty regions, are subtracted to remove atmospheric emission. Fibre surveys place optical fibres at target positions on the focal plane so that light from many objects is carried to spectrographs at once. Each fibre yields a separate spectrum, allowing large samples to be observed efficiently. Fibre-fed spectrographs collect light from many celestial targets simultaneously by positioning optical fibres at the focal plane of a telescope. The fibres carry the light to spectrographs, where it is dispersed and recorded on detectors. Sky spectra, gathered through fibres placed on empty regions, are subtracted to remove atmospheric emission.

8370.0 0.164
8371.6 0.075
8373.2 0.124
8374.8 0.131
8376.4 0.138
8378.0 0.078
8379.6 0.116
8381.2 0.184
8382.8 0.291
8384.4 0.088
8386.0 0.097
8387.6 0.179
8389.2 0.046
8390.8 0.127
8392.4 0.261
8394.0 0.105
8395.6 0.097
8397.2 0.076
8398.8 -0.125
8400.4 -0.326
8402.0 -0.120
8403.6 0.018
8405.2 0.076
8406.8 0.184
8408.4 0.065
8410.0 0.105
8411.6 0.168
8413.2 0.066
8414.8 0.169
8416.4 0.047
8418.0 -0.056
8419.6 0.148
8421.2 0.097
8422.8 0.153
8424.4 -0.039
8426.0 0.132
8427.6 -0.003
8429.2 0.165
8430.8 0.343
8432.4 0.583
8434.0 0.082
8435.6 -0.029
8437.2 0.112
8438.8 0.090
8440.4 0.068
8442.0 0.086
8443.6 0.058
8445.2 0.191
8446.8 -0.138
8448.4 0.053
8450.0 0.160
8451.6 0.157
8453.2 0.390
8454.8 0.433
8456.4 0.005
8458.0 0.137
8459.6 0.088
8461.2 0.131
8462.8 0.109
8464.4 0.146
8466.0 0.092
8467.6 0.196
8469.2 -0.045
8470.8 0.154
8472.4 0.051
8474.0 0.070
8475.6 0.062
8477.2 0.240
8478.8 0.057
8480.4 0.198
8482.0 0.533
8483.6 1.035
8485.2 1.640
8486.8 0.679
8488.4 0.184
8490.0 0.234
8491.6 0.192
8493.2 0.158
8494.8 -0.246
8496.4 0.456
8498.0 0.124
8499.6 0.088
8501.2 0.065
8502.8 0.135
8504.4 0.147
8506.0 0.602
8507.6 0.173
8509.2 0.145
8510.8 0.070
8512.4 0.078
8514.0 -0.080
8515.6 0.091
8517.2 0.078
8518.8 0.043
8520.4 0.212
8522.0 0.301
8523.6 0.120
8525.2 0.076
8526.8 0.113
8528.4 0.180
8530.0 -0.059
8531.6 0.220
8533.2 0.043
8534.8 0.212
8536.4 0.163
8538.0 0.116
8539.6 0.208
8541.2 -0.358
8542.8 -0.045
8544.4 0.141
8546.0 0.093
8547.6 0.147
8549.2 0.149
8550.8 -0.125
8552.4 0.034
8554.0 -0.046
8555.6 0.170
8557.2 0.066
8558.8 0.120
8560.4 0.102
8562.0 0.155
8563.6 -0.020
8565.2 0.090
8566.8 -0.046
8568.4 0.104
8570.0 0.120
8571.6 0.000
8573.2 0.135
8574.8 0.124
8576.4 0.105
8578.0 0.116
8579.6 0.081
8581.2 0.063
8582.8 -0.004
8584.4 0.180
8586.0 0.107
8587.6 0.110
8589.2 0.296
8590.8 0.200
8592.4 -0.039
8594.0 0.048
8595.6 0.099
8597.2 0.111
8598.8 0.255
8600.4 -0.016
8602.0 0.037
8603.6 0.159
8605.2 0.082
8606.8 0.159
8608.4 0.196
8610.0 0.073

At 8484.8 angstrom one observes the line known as H-beta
